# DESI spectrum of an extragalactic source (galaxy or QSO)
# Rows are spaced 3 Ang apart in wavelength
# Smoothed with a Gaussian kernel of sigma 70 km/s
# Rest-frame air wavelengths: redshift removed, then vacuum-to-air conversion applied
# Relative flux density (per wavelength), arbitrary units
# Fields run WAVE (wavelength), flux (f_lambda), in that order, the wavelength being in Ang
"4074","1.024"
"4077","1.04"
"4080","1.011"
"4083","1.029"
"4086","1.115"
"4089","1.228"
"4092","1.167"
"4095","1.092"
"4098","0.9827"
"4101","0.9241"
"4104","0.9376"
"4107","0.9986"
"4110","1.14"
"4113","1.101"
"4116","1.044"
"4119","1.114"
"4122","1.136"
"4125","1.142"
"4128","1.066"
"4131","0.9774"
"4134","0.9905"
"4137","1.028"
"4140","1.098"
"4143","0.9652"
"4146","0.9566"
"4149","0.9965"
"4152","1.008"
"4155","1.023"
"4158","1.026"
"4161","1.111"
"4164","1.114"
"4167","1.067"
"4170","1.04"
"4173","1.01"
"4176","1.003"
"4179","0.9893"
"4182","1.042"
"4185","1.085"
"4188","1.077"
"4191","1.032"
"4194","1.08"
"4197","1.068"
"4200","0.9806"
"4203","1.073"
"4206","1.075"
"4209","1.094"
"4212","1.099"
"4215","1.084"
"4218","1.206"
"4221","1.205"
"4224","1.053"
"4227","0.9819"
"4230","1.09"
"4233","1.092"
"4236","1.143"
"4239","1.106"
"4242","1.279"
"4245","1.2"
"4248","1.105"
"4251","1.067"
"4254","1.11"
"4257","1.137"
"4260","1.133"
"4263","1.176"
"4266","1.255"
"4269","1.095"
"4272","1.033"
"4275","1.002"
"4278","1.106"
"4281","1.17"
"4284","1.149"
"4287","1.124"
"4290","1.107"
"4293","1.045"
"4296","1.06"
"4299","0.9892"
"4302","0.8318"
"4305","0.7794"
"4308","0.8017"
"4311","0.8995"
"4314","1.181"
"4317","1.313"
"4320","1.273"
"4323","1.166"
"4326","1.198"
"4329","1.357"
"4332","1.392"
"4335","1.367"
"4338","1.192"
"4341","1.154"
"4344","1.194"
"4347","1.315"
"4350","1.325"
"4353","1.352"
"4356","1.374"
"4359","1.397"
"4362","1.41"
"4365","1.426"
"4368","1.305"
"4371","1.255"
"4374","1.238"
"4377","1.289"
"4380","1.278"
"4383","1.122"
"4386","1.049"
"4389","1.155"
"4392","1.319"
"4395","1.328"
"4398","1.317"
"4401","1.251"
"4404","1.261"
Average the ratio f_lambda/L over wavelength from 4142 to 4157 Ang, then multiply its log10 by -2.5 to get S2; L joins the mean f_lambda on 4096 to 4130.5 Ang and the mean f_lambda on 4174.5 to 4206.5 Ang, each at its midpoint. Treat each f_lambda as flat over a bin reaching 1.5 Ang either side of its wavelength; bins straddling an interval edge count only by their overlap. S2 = 0.06 mag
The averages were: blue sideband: 1.05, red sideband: 1.04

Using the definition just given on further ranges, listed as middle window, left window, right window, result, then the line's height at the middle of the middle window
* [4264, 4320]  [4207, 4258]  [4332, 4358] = 0.14 mag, 1.21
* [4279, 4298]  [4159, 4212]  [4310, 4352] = 0.08 mag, 1.19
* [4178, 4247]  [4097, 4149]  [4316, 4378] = 0.05 mag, 1.14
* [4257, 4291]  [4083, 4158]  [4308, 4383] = 0.07 mag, 1.2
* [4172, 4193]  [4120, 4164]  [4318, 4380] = 0.06 mag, 1.09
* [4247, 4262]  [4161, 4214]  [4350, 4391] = 0.03 mag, 1.14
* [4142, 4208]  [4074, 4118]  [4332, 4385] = 0.09 mag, 1.13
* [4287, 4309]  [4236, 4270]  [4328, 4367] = 0.27 mag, 1.23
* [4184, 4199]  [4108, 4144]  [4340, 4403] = 0.06 mag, 1.12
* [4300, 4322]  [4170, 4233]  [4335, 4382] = 0.21 mag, 1.23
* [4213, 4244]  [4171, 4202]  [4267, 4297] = -0.06 mag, 1.06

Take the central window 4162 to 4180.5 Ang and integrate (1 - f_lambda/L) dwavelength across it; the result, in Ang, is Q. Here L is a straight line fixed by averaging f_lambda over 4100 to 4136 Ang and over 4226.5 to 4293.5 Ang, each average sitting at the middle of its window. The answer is 0.6 Ang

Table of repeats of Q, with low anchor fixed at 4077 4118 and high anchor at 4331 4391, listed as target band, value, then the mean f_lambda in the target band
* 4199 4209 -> 0.8 Ang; 1.05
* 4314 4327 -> 0.1 Ang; 1.23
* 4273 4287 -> 1.2 Ang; 1.11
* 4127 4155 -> 2.2 Ang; 1.01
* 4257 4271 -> 0.5 Ang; 1.16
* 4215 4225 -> 0.1 Ang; 1.15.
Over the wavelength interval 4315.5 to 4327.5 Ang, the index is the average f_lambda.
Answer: 1.24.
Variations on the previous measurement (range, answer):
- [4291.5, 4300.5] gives 1.03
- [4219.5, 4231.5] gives 1.08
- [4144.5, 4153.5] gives 0.987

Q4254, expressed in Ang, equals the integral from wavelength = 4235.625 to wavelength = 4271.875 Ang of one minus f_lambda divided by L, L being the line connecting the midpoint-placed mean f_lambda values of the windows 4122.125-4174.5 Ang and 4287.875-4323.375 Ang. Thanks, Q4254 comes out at -3.9 Ang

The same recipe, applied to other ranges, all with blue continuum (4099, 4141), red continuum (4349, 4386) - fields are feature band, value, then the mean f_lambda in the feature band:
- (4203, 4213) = 0.46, 1.09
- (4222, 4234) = 1.04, 1.06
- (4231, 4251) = 0.46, 1.15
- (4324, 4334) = -0.37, 1.31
